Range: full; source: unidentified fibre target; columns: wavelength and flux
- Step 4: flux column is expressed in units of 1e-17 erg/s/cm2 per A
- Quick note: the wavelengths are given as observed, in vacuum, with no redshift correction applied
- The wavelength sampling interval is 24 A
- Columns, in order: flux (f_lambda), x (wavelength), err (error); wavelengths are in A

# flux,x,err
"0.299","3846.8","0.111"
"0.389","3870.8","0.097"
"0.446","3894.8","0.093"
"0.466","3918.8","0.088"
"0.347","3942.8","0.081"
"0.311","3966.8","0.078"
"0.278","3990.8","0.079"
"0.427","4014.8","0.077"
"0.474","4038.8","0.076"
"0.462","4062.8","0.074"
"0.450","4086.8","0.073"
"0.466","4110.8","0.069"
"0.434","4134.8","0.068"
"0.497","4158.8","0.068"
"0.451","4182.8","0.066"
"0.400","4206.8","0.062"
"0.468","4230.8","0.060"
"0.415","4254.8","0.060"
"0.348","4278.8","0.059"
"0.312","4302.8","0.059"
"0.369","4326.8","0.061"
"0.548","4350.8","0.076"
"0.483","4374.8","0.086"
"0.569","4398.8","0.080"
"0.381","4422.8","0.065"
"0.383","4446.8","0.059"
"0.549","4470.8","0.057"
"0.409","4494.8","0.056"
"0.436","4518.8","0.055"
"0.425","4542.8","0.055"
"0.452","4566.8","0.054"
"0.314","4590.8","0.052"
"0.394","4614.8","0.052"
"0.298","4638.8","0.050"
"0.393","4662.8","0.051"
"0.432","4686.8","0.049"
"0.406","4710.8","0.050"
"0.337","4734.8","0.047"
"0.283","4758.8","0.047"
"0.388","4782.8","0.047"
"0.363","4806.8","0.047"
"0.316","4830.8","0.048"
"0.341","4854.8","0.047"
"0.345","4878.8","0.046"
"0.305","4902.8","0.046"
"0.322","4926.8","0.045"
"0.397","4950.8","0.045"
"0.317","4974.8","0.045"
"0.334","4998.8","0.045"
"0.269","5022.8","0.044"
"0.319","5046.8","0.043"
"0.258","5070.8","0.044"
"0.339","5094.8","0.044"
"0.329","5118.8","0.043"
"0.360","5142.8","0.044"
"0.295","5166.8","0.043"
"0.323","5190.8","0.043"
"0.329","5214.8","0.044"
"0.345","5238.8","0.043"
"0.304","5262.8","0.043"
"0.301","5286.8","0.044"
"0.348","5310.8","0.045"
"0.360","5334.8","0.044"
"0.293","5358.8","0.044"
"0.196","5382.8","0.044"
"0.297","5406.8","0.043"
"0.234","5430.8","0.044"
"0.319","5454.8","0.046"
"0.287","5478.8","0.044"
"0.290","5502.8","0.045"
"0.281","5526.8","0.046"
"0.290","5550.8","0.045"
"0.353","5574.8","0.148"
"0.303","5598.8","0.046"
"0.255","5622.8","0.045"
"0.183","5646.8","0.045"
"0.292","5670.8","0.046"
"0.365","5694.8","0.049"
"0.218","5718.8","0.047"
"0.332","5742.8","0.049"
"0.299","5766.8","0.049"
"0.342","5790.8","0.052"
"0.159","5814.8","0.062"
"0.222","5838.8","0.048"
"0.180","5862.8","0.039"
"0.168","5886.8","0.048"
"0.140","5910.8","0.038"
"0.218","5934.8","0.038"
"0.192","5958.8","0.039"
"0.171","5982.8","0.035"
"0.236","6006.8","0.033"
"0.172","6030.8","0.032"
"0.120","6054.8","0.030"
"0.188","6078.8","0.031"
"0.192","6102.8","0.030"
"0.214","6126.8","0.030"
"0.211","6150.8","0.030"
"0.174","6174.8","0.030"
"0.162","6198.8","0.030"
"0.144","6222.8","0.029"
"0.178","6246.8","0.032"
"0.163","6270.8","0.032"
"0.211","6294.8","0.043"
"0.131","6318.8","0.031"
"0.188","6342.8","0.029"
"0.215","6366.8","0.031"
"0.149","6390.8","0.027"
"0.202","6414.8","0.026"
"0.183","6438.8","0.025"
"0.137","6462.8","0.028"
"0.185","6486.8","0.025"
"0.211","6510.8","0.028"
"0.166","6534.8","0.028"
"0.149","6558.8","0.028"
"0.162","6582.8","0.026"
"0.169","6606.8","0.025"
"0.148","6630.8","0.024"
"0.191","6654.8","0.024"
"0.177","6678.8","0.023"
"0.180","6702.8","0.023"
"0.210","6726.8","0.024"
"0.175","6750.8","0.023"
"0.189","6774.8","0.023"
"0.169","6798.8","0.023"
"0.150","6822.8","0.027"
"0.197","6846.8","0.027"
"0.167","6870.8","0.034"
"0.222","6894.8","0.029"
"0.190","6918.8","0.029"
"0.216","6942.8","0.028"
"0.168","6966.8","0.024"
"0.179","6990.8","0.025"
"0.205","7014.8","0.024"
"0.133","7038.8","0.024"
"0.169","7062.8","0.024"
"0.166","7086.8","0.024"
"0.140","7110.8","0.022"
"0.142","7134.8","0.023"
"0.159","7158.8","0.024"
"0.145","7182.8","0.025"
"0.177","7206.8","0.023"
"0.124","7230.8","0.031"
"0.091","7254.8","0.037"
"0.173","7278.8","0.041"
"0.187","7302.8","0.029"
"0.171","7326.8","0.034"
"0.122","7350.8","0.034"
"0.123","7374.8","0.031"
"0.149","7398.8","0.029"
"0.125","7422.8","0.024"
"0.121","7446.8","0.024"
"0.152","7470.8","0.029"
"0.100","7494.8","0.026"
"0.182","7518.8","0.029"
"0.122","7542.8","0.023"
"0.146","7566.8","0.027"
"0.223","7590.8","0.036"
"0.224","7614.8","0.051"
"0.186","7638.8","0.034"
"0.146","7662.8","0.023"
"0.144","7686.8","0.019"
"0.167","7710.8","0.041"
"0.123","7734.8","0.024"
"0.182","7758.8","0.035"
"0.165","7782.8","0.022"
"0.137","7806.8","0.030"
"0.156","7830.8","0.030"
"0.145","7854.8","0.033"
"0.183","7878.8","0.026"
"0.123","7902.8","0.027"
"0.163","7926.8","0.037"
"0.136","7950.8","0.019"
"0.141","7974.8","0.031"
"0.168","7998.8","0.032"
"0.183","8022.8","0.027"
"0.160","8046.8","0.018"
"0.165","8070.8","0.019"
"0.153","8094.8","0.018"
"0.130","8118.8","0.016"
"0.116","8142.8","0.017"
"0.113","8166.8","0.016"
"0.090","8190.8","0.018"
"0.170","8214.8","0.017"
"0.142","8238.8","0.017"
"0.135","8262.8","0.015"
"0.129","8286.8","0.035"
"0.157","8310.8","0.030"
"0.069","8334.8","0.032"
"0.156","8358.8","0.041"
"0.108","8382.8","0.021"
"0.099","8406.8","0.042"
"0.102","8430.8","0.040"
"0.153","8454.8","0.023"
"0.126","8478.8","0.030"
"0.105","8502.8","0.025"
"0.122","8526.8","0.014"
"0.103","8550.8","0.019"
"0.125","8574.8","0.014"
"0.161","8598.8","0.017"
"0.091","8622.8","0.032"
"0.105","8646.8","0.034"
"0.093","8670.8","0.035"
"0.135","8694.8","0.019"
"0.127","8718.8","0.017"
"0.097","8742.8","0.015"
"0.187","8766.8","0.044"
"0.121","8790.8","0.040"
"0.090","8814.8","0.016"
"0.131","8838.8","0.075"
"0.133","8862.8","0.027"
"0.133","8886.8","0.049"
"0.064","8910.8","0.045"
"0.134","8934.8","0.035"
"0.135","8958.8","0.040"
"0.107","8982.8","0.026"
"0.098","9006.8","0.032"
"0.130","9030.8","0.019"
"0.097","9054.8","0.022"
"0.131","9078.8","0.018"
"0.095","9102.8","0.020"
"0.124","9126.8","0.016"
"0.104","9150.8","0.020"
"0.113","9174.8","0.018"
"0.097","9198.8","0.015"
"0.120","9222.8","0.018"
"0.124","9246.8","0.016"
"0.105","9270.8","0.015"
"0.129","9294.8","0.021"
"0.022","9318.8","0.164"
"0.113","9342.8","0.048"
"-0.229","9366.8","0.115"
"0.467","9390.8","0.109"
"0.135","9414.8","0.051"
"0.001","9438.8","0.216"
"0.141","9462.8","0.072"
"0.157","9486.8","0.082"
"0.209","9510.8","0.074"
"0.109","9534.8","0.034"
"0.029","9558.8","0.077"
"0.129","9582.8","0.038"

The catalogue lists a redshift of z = 0.50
